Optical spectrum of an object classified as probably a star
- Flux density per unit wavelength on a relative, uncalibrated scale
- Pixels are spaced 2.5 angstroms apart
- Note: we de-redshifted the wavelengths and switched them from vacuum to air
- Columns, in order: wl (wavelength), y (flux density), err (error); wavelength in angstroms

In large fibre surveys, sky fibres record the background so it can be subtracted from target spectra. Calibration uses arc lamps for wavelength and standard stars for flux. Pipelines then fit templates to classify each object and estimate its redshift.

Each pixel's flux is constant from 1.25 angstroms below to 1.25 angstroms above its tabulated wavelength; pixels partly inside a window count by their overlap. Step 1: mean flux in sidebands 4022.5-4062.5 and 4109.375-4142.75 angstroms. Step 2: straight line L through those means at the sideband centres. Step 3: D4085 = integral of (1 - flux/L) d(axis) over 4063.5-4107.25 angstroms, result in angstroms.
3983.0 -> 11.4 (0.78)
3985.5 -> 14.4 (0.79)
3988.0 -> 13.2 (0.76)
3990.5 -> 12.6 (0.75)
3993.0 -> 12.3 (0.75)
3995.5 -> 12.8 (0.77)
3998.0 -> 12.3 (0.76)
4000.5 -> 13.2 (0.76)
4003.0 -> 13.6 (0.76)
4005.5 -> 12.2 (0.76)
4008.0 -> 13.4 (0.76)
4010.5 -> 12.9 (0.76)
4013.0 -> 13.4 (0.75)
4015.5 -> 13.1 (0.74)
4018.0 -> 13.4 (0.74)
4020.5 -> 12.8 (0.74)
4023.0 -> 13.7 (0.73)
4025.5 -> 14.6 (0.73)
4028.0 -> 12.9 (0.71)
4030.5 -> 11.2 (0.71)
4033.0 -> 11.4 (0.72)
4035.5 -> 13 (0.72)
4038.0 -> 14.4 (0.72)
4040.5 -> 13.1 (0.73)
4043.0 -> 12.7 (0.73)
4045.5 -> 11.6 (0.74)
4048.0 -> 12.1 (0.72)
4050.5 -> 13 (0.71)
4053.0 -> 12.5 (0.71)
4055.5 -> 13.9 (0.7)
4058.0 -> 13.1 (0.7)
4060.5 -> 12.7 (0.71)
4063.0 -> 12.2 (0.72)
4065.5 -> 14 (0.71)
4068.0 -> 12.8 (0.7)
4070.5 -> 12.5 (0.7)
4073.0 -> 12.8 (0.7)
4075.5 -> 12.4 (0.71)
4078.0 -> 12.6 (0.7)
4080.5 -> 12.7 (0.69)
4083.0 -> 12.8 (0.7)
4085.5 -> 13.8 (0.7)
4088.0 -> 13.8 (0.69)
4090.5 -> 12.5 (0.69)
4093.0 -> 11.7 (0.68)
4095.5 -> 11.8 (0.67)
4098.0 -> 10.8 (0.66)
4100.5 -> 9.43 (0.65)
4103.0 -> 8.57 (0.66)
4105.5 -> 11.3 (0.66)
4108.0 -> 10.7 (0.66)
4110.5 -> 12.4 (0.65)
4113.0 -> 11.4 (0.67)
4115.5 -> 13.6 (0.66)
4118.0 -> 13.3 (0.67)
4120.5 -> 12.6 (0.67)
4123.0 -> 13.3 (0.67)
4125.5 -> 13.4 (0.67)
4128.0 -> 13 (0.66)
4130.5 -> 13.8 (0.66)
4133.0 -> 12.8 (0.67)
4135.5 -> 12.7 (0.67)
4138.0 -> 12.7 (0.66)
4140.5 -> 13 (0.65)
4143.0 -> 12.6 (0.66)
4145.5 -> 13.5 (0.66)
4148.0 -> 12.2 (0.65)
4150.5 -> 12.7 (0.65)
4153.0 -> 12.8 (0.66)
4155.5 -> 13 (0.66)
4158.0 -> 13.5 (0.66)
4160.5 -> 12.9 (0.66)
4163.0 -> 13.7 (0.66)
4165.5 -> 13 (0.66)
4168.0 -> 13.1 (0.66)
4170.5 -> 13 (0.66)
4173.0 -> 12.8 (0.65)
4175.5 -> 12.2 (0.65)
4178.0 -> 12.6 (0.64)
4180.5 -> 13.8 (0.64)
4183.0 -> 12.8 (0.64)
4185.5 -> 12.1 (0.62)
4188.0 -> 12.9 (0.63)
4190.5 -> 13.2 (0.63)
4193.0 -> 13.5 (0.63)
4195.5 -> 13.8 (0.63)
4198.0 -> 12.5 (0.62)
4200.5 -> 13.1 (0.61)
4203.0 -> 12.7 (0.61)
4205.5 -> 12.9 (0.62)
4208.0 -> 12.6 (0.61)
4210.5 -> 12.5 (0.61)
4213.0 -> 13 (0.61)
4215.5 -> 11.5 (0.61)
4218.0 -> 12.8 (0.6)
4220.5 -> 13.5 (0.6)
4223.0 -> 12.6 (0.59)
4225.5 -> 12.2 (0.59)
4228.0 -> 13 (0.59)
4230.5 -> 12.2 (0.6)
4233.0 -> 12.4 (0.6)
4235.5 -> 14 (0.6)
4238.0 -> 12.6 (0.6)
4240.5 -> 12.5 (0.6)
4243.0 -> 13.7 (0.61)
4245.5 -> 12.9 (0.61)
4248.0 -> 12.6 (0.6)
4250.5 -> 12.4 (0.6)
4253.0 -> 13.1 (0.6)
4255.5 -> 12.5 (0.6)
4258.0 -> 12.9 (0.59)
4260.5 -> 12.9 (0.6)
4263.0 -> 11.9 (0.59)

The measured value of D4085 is 2.6 angstroms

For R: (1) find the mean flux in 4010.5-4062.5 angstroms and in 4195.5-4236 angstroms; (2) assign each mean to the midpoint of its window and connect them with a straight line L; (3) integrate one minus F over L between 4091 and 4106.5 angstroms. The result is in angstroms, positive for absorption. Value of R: 2.6 angstroms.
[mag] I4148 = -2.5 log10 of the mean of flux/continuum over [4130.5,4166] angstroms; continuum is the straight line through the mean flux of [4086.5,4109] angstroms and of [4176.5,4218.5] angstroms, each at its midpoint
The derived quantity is -0.08 mag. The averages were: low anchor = 11.2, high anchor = 12.8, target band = 13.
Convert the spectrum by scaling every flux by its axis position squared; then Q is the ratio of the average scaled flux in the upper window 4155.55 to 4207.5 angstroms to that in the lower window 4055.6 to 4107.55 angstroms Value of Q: 1.1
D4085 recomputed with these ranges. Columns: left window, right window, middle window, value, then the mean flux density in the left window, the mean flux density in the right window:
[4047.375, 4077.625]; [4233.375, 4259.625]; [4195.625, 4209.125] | 0.04 angstroms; 12.8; 12.9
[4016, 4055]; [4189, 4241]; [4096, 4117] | 2.88 angstroms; 12.9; 12.8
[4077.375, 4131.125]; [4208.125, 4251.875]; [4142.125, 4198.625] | -2.20 angstroms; 12.2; 12.7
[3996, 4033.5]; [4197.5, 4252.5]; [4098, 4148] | 2.22 angstroms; 13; 12.7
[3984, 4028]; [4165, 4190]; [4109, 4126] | 0.19 angstroms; 13.2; 12.8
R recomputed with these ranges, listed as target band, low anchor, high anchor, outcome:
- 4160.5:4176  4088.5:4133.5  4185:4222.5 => -0.6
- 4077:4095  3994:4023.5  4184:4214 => 0.3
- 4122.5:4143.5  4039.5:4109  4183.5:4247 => -0.9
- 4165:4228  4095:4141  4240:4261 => -1.4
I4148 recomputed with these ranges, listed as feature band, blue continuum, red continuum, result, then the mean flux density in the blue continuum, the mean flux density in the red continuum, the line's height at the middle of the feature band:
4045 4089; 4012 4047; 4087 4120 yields -0.05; 12.9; 11.6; 12.3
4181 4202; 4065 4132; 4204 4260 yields -0.03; 12.3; 12.7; 12.6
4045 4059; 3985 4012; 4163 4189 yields 0.02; 13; 12.9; 12.9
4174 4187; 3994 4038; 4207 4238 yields 0.00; 13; 12.7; 12.7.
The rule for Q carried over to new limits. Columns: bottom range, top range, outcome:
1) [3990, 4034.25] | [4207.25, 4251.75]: 1.10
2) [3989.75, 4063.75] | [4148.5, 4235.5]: 1.08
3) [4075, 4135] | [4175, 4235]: 1.09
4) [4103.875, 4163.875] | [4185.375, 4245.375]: 1.05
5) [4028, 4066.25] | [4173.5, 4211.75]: 1.09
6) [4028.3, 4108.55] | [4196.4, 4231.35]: 1.10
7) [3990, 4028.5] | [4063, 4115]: 0.96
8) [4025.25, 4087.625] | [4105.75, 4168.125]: 1.04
